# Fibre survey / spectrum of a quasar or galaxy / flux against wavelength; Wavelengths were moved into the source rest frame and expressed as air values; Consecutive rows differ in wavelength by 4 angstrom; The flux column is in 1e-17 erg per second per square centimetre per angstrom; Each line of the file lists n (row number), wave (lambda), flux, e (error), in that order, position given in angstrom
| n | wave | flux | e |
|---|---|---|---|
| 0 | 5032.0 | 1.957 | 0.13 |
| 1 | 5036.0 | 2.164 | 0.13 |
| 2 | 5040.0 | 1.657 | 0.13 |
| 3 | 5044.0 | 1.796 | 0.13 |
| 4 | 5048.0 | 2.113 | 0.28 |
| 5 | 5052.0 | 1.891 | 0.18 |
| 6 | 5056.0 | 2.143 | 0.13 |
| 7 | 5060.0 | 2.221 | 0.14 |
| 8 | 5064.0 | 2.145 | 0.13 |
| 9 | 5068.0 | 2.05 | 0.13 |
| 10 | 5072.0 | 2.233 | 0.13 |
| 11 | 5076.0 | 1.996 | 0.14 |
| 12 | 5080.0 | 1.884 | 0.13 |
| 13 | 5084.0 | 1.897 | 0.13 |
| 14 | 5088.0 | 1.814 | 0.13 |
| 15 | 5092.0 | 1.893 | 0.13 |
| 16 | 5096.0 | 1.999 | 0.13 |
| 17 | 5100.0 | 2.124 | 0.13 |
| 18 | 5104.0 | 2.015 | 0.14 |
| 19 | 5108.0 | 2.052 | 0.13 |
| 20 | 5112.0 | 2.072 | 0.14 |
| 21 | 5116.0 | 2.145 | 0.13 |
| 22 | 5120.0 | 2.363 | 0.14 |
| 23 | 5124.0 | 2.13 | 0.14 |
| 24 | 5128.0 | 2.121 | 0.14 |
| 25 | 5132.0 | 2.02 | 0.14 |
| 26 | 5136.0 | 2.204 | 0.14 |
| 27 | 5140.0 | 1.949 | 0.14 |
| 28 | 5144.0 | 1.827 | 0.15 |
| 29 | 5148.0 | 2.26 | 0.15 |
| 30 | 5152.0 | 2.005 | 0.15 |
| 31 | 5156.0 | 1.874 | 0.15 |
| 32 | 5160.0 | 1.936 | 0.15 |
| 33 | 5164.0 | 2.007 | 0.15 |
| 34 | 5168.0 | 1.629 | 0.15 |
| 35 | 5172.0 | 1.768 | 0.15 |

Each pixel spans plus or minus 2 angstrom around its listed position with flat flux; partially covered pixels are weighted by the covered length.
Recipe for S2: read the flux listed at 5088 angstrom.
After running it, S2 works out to 1.814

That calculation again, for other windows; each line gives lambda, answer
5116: 2.145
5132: 2.02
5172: 1.768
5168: 1.629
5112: 2.072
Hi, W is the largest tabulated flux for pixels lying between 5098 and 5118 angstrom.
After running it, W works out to 2.145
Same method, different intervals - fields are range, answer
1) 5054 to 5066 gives 2.221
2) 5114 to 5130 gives 2.363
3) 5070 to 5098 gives 2.233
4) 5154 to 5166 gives 2.007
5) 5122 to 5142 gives 2.204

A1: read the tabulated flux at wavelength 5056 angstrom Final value 2.143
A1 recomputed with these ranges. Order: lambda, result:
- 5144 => 1.827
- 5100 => 2.124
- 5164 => 2.007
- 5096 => 1.999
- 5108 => 2.052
